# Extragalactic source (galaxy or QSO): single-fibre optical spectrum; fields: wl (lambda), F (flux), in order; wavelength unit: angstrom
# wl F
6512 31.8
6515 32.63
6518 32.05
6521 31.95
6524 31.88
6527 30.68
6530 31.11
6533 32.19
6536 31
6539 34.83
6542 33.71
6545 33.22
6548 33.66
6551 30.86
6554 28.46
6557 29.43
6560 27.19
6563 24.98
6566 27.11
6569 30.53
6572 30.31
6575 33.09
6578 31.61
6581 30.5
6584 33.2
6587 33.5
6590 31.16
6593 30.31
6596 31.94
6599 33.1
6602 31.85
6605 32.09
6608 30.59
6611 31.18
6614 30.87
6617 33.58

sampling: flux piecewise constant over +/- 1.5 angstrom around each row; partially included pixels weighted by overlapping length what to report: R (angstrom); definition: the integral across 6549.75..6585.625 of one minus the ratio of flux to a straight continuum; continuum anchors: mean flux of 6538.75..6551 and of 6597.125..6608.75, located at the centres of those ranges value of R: 3.33 angstrom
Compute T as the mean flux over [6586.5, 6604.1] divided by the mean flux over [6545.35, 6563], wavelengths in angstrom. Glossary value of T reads 1.1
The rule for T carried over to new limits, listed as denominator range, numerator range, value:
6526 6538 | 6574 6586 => 1.02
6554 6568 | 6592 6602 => 1.16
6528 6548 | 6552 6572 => 0.86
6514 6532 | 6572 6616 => 1.00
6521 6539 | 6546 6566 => 0.92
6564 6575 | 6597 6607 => 1.09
